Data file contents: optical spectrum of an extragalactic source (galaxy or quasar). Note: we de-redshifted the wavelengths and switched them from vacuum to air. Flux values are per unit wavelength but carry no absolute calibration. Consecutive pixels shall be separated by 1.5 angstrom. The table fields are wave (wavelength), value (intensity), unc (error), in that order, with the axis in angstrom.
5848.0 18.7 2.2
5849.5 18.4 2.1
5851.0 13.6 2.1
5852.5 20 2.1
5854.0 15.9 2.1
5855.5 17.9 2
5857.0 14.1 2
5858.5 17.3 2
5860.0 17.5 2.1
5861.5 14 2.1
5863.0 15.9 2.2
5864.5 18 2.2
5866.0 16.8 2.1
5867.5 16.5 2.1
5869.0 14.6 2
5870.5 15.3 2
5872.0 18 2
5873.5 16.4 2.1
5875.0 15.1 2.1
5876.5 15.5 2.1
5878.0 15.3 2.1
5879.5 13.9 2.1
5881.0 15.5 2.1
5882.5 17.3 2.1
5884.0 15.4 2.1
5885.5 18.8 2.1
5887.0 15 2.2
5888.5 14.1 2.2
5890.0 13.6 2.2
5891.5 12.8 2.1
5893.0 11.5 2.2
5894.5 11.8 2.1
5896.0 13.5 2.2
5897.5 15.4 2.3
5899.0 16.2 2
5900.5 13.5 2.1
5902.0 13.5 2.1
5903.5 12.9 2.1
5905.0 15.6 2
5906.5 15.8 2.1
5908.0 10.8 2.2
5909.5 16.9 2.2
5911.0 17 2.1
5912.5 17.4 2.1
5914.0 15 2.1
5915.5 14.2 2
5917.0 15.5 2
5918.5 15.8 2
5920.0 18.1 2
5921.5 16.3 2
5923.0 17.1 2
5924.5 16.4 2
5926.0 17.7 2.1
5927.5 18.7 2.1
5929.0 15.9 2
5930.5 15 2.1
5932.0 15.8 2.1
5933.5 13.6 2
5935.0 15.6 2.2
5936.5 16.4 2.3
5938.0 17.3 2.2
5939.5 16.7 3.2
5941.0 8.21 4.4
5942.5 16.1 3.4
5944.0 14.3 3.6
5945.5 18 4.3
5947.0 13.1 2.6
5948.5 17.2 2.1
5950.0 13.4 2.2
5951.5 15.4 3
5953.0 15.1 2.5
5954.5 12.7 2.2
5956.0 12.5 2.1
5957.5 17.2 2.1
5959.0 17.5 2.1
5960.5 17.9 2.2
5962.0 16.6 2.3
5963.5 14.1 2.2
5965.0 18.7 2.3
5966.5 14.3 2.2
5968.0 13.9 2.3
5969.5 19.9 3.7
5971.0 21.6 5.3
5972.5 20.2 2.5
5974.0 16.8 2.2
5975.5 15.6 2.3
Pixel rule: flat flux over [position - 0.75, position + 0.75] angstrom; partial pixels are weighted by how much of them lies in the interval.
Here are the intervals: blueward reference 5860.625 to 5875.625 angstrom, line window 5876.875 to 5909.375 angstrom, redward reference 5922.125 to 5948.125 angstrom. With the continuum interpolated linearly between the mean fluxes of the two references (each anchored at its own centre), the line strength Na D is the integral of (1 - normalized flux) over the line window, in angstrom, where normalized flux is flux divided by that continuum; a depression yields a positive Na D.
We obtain 3.0 angstrom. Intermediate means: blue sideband 16.1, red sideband 15.7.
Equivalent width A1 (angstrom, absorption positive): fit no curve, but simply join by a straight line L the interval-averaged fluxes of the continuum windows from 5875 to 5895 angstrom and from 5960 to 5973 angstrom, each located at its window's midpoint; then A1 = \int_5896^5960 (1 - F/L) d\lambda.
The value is 2.9 angstrom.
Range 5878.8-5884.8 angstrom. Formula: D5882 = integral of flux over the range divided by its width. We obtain 15.6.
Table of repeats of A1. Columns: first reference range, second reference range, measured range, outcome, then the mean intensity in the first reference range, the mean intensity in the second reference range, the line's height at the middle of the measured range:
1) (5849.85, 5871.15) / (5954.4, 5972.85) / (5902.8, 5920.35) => 1.23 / 16.3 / 16.8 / 16.5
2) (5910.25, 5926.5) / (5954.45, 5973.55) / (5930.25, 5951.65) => 2.00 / 16.4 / 16.8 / 16.6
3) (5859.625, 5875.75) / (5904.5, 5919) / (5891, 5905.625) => 1.83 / 16.2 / 15.4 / 15.6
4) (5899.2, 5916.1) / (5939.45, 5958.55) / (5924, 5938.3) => -1.48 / 14.8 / 14.6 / 14.7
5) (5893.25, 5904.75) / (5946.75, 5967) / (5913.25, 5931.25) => -2.27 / 13.8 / 15.5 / 14.5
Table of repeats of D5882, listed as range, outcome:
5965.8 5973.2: 18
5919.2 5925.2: 17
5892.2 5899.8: 13.7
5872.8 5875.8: 15.7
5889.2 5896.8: 12.7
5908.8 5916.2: 16.1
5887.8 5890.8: 13.8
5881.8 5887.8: 16.6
